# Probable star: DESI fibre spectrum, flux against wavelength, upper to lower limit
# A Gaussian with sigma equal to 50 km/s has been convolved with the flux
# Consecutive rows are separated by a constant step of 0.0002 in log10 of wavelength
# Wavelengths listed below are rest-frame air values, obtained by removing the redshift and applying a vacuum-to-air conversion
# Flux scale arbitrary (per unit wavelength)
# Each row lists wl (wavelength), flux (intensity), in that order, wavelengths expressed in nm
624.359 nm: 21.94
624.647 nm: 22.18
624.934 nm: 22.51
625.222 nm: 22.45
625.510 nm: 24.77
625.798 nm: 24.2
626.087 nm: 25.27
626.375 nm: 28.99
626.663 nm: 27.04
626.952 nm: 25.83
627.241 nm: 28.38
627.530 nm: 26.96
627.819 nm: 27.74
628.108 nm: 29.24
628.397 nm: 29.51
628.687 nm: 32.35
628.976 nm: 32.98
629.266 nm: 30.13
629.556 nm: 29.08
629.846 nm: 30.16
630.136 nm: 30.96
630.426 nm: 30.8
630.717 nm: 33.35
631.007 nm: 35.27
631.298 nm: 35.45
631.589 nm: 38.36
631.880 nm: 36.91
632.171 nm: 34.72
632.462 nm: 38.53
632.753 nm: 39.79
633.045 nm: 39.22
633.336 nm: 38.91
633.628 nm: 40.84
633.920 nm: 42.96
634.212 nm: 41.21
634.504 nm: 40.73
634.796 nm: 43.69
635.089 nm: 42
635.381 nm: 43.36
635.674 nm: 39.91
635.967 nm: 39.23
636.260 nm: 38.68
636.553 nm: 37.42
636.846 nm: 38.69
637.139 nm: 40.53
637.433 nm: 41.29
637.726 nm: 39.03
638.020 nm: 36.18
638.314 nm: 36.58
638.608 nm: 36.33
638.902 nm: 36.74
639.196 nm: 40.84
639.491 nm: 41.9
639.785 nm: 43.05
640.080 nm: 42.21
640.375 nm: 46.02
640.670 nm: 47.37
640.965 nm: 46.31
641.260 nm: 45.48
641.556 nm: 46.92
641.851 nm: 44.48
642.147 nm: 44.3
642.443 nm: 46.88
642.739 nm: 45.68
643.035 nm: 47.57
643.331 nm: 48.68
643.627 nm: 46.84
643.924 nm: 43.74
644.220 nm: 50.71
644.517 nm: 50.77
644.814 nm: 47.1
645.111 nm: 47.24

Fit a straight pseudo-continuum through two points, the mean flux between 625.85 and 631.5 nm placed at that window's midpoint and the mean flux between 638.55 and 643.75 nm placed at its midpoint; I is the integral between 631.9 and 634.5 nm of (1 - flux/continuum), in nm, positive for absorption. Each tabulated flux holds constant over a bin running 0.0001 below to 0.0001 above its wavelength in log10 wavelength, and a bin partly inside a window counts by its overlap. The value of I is -0.31 nm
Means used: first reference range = 30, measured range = 39.5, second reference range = 44.4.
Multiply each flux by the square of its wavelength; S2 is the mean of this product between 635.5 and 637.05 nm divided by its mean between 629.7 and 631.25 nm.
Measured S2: 1.23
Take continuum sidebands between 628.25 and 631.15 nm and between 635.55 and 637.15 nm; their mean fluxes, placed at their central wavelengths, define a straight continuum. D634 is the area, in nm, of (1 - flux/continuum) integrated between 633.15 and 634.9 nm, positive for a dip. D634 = -0.24 nm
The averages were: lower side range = 31.5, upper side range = 39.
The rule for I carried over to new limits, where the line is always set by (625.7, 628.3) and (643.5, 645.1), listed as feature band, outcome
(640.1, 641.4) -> -0.07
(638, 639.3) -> 0.12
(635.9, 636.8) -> 0.00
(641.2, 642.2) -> -0.02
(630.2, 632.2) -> -0.16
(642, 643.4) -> -0.02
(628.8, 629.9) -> -0.03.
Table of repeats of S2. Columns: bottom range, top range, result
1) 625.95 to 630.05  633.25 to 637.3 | 1.44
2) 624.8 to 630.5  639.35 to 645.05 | 1.73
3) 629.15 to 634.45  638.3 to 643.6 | 1.26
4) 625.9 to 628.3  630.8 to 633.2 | 1.38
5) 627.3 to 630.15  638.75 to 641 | 1.49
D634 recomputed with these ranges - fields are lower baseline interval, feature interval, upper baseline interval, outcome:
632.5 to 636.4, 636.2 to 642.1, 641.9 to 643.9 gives 0.338 nm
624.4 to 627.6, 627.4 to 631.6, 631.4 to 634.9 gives 0.120 nm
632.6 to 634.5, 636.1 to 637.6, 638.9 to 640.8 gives 0.089 nm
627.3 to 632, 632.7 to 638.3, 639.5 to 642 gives -0.217 nm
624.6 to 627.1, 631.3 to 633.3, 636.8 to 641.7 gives -0.296 nm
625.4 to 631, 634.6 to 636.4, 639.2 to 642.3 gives -0.146 nm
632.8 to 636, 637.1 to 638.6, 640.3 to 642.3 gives 0.176 nm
